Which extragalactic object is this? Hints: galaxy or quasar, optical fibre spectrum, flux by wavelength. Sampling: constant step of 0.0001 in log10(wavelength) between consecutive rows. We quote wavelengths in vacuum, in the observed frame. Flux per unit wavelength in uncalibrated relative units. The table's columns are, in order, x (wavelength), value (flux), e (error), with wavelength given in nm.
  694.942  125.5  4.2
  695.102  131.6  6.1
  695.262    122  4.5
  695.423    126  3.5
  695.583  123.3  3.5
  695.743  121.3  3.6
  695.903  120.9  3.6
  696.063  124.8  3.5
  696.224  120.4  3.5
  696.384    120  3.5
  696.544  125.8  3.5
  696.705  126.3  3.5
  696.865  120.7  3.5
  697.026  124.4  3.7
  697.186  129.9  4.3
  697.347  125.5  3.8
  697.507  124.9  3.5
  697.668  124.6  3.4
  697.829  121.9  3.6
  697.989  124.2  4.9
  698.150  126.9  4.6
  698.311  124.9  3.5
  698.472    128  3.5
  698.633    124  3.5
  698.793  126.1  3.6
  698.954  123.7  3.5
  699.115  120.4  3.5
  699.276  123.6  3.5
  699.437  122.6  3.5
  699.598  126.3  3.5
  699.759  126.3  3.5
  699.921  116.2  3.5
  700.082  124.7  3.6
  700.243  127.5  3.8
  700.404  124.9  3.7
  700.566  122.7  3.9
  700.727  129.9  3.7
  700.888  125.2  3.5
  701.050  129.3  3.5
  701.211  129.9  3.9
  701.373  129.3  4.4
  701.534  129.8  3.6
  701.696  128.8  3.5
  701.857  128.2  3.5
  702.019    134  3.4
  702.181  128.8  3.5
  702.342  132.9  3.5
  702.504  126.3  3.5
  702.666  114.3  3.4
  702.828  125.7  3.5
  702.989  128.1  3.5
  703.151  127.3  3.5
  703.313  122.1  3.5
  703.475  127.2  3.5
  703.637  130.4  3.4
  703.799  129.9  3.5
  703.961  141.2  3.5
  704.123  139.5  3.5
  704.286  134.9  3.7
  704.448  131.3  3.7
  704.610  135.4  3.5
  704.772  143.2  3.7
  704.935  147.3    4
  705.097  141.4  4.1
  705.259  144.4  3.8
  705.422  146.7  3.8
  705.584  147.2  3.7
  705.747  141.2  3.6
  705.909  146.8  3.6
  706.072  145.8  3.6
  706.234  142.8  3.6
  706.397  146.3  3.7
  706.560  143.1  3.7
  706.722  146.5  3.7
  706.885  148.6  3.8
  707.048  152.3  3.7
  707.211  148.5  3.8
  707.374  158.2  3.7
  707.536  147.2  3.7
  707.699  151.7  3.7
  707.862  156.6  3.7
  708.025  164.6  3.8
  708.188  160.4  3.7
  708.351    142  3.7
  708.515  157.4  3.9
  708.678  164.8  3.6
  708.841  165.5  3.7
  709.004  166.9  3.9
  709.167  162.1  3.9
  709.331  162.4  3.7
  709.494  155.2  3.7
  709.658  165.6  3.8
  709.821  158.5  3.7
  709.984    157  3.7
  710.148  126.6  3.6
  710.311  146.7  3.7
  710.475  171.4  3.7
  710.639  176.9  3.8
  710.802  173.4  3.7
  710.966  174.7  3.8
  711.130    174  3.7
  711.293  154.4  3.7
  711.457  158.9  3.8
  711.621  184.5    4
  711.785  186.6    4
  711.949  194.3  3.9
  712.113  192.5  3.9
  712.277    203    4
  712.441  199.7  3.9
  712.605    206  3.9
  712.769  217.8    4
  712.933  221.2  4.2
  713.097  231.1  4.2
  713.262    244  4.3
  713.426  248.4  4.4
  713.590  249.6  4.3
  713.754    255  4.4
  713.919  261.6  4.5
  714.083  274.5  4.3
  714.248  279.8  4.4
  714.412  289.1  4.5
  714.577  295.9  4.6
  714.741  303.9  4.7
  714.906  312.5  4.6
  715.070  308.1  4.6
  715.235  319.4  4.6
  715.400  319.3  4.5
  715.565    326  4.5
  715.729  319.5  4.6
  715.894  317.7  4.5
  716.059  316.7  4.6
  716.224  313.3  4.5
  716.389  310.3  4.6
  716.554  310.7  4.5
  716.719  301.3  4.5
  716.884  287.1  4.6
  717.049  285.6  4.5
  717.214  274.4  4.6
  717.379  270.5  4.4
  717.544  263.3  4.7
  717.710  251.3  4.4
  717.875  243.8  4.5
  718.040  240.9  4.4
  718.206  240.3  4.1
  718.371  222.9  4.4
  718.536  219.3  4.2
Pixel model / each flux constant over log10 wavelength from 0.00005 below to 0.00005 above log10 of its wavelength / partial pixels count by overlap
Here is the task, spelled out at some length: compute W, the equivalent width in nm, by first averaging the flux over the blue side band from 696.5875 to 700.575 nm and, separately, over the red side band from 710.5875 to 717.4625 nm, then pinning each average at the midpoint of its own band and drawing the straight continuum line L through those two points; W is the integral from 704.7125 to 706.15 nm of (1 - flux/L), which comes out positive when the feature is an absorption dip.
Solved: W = 0.29 nm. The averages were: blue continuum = 124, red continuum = 254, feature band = 145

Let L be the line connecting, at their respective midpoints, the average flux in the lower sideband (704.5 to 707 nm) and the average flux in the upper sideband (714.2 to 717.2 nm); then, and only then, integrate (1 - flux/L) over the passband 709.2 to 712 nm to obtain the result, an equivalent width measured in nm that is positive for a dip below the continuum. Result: 0.72 nm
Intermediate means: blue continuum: 144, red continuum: 306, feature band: 166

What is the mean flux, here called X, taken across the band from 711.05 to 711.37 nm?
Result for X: 165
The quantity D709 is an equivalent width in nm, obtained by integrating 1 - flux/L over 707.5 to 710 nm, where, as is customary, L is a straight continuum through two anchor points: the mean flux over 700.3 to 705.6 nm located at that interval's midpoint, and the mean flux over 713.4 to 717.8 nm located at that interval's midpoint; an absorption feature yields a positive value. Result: 0.56 nm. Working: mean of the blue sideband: 132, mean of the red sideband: 292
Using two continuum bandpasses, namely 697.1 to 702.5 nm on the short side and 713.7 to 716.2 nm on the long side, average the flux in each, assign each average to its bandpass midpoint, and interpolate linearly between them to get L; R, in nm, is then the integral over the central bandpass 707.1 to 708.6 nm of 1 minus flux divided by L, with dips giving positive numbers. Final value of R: 0.444 nm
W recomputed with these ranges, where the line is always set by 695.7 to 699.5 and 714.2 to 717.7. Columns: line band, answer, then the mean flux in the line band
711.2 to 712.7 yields 0.43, 187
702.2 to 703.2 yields 0.27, 126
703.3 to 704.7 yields 0.40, 133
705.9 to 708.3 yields 0.72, 151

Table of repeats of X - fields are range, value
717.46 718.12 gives 250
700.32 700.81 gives 126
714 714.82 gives 289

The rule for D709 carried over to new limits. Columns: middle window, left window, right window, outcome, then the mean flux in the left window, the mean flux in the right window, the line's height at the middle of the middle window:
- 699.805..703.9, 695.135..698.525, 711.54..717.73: 0.92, 124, 267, 165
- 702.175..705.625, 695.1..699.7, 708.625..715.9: 0.66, 124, 219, 166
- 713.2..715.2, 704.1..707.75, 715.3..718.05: -0.15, 145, 293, 259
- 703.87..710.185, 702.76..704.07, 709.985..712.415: -0.02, 129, 173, 149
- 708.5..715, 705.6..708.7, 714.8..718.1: 0.60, 150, 295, 222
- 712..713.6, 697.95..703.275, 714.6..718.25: 0.22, 126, 293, 255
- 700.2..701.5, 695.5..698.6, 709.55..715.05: 0.17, 124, 213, 146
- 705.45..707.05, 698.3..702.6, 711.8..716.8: 0.35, 126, 270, 187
